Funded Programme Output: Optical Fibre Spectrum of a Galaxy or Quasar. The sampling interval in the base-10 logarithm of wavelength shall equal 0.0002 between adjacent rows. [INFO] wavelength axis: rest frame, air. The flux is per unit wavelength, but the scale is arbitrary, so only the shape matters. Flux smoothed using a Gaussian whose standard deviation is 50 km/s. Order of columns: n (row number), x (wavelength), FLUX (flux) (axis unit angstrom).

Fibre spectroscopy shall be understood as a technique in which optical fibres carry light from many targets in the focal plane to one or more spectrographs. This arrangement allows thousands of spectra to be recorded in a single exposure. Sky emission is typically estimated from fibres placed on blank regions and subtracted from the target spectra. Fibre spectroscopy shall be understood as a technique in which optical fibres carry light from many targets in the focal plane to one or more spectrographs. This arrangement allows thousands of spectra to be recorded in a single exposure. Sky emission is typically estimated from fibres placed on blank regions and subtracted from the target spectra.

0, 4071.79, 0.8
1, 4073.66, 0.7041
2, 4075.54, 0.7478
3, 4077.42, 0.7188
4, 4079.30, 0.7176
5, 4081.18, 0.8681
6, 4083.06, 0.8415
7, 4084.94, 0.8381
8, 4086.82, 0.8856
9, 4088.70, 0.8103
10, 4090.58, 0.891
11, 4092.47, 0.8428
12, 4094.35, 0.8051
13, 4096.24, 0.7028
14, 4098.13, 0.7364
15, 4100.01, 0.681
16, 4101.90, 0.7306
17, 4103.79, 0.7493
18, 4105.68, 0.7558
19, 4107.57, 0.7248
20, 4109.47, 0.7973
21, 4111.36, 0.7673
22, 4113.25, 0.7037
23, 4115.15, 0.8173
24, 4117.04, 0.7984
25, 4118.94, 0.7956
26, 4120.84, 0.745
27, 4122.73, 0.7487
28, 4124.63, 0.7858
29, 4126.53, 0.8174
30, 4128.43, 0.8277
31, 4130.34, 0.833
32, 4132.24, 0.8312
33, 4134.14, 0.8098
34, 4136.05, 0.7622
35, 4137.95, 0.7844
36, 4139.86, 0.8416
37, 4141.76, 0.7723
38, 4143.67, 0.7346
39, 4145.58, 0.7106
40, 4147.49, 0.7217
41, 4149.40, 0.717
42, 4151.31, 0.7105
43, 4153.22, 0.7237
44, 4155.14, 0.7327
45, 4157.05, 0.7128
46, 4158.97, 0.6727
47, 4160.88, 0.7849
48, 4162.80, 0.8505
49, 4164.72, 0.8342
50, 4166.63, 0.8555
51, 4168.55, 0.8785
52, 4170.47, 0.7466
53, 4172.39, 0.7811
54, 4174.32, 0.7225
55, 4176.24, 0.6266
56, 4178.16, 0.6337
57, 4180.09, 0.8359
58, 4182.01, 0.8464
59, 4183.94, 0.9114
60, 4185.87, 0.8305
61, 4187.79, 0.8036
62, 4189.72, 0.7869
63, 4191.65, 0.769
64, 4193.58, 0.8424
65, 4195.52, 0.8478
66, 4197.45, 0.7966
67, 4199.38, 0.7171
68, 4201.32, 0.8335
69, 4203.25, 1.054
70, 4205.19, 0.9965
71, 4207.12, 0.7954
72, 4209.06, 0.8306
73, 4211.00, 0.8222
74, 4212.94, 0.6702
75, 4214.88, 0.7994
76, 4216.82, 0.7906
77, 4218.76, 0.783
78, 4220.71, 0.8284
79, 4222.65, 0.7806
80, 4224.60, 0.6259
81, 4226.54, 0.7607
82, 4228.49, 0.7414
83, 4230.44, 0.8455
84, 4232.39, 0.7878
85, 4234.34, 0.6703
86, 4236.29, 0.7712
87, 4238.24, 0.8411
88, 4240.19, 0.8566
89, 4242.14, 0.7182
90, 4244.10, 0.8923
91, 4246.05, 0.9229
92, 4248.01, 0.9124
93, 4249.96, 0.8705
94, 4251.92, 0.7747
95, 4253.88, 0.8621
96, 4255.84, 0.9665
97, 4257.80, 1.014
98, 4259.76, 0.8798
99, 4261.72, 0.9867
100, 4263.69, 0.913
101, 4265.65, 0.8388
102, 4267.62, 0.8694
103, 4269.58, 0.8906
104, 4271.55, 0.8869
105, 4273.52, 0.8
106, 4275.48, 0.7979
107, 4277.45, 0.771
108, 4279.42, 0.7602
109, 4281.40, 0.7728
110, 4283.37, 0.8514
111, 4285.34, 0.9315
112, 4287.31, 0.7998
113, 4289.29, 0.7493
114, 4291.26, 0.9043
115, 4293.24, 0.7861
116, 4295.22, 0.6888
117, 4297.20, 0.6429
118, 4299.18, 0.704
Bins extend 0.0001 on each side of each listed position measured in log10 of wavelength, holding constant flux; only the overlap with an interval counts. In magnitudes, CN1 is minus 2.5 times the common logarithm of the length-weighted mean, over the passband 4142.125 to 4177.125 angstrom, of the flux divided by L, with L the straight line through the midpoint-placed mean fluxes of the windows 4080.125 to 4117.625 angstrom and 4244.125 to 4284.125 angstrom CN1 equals 0.09 mag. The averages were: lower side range 0.787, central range 0.751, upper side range 0.868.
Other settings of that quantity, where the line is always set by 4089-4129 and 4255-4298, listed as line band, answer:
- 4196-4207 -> -0.080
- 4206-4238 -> 0.064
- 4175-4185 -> 0.044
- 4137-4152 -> 0.053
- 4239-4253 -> -0.027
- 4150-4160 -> 0.116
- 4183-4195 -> -0.025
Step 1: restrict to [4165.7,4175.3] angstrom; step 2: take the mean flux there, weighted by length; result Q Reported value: 0.796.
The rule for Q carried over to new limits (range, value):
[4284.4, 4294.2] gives 0.834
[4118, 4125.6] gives 0.769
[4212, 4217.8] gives 0.754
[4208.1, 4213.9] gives 0.774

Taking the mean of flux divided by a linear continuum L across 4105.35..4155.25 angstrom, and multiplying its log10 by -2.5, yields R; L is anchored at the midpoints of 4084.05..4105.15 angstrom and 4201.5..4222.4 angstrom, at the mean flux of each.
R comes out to 0.04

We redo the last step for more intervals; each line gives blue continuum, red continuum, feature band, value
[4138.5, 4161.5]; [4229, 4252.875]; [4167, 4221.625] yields -0.04 mag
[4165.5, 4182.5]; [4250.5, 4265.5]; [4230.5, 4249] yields 0.07 mag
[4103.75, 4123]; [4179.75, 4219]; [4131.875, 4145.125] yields 0.00 mag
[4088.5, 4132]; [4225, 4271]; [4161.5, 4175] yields 0.00 mag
